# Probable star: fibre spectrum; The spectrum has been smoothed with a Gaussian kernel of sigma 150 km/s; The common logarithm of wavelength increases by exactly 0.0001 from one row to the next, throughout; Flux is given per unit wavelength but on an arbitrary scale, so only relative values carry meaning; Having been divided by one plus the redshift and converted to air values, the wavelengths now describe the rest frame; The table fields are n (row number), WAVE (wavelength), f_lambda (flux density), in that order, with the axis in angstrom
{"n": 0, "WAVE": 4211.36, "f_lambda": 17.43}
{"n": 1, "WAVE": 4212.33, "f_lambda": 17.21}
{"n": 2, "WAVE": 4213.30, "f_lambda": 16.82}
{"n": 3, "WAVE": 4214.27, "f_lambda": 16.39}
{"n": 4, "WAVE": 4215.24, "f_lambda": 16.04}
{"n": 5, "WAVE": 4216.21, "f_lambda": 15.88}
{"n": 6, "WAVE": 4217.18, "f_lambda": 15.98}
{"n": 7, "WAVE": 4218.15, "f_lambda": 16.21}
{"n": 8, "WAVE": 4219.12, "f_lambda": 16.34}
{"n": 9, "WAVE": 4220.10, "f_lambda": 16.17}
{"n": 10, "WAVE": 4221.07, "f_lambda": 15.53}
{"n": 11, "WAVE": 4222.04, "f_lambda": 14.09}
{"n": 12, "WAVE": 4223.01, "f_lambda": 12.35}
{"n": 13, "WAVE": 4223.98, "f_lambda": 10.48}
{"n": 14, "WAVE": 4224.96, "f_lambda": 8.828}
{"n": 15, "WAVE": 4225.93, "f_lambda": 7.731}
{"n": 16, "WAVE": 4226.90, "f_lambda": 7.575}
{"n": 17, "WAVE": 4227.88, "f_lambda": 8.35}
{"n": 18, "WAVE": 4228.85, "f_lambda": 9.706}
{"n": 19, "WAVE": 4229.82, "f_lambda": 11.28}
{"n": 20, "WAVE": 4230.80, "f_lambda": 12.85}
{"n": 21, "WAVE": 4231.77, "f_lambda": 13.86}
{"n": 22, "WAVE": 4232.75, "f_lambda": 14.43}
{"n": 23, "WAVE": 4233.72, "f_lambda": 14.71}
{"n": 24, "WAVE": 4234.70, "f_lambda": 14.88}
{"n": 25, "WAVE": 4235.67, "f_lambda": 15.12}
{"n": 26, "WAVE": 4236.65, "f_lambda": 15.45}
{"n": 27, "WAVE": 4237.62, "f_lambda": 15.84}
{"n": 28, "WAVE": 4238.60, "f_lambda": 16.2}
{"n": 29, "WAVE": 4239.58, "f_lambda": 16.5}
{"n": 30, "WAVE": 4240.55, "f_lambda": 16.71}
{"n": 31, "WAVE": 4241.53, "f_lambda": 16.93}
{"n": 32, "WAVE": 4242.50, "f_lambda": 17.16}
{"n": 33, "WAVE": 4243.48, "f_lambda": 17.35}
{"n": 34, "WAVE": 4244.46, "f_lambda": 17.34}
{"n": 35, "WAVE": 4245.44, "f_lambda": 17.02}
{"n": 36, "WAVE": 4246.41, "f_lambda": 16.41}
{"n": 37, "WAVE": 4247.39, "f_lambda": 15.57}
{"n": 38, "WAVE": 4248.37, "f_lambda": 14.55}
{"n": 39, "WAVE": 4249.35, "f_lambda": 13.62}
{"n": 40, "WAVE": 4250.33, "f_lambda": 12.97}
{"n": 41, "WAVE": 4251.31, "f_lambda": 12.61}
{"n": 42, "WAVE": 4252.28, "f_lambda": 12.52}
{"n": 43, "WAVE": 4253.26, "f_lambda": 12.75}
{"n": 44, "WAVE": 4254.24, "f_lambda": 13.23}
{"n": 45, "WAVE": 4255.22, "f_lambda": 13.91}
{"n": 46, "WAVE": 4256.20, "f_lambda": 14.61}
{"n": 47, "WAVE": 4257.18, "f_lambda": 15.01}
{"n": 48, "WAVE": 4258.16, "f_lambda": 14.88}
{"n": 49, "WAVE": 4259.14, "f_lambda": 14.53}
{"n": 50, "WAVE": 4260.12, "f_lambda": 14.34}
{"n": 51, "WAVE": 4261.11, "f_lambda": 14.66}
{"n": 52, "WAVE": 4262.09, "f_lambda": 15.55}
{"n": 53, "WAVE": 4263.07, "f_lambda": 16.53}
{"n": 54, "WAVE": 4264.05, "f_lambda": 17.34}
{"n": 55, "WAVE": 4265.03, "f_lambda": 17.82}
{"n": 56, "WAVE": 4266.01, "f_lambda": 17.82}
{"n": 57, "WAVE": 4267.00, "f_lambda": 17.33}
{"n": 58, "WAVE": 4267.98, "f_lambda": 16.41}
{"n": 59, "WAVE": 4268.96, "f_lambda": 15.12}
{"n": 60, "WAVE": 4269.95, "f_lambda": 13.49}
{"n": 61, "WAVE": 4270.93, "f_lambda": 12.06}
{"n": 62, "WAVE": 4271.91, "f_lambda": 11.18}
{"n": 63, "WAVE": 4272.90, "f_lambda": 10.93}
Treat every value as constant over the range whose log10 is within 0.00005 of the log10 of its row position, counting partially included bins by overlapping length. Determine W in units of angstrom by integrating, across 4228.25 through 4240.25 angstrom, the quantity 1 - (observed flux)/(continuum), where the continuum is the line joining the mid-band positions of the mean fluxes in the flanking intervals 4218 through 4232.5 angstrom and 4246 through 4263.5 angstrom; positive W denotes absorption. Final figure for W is -1.37 angstrom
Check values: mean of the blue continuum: 12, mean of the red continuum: 14.3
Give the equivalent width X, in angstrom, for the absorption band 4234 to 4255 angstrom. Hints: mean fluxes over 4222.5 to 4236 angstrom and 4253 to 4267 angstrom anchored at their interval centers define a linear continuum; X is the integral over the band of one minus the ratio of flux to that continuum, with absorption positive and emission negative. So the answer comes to -3.0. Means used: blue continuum 11.5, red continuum 15.3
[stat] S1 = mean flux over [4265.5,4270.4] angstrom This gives 16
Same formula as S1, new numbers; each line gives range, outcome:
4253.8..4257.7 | 14.2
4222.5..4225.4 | 10.6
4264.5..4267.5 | 17.6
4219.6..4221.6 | 15.8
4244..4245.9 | 17.2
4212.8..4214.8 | 16.6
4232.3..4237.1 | 14.9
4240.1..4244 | 17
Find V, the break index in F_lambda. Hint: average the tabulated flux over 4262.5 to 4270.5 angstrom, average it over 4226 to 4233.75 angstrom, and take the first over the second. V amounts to 1.5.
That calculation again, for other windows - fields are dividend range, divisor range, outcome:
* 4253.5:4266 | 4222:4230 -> 1.56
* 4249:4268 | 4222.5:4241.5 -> 1.16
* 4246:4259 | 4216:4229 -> 1.12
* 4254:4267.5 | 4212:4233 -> 1.17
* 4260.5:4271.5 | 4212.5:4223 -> 1.00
